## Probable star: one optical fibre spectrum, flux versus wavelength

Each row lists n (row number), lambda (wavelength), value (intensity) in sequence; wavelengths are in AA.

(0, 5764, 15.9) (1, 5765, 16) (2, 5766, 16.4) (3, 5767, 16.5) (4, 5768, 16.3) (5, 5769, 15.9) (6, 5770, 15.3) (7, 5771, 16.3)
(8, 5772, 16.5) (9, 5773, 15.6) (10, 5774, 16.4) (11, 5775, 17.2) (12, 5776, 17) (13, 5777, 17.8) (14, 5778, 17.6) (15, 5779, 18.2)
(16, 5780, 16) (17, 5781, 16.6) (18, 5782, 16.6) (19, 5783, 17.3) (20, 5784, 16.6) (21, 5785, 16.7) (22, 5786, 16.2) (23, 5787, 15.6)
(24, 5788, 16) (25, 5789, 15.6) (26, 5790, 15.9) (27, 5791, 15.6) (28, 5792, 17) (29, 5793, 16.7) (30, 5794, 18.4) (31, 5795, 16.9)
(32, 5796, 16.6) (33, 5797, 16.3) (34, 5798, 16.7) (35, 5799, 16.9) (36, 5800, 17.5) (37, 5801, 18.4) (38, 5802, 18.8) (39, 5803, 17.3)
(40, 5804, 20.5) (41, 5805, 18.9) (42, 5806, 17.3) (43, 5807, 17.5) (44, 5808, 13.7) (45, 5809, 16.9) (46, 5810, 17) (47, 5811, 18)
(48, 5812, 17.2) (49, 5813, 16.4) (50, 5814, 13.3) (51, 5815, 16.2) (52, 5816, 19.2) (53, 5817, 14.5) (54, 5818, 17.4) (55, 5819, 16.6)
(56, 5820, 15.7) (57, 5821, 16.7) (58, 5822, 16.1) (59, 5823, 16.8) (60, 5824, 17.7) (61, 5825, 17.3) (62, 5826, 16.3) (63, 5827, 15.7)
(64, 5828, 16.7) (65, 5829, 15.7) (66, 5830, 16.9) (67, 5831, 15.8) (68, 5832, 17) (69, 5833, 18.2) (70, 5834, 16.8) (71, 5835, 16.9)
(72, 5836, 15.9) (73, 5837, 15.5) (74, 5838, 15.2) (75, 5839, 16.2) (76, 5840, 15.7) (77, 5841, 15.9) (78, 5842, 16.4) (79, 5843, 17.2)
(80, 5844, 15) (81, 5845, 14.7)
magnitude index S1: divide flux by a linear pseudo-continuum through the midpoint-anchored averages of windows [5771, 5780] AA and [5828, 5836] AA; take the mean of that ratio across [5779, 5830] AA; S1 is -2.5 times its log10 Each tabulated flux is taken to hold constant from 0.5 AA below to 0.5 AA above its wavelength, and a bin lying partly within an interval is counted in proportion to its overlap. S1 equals 0.00 mag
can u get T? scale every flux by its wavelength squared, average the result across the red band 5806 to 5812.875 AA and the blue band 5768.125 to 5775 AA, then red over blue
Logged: 1.05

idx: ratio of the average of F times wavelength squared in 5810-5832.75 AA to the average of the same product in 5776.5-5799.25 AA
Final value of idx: 1.00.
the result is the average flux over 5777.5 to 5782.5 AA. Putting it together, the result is 17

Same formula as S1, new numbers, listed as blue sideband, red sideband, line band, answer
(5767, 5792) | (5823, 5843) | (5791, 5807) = -0.07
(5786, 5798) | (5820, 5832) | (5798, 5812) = -0.07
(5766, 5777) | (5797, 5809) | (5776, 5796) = 0.01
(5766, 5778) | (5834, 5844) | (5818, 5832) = -0.02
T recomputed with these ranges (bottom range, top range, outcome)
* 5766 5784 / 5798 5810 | 1.06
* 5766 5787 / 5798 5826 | 1.04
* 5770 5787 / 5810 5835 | 1.01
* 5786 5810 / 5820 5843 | 0.98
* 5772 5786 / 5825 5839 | 0.99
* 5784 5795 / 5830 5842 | 1.01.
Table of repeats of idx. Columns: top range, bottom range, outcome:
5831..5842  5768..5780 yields 1.00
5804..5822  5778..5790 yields 1.02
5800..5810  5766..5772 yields 1.11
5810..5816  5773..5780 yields 0.98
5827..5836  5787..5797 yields 1.02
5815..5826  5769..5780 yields 1.02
